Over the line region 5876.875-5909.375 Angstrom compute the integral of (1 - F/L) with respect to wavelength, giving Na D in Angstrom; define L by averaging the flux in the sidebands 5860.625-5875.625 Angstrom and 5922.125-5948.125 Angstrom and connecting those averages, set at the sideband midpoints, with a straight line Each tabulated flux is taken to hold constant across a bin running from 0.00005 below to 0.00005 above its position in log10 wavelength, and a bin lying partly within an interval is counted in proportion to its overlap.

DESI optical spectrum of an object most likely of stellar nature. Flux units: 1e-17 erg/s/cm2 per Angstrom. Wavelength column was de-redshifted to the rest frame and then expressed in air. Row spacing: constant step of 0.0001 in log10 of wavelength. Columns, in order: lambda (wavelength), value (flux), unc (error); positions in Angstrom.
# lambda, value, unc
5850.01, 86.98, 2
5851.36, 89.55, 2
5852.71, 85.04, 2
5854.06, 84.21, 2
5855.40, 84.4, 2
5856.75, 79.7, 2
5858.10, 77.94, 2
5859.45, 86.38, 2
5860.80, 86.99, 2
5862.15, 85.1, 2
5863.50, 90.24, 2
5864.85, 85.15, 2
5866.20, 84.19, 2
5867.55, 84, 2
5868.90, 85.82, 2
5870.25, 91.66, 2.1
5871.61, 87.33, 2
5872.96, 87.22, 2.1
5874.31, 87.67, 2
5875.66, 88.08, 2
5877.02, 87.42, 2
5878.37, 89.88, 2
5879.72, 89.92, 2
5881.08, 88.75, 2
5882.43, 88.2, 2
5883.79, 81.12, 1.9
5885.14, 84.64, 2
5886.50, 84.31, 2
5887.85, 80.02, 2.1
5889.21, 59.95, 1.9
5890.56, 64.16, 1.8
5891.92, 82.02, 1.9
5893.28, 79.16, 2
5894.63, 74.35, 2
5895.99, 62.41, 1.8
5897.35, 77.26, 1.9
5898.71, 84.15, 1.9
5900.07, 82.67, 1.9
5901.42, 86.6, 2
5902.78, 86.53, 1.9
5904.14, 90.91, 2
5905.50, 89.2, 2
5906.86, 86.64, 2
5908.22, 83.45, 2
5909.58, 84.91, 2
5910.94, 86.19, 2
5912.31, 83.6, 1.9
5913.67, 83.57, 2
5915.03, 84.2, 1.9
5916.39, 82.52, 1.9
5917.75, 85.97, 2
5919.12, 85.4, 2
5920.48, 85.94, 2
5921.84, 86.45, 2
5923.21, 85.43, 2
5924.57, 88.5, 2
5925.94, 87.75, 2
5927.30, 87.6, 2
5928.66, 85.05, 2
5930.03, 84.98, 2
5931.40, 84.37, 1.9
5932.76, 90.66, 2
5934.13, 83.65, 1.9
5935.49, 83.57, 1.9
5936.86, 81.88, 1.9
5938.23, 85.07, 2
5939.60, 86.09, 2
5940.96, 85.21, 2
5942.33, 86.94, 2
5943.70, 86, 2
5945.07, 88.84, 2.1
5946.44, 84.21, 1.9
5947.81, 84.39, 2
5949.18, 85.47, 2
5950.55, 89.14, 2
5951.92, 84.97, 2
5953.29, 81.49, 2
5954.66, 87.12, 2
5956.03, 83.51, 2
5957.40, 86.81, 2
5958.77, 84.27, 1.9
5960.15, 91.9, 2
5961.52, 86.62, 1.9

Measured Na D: 1.78 Angstrom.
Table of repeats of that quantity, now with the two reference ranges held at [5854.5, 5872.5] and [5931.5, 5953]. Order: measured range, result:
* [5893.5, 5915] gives 0.7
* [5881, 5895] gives 1.1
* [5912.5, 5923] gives 0.1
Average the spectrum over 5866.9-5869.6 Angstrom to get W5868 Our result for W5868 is 85.1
